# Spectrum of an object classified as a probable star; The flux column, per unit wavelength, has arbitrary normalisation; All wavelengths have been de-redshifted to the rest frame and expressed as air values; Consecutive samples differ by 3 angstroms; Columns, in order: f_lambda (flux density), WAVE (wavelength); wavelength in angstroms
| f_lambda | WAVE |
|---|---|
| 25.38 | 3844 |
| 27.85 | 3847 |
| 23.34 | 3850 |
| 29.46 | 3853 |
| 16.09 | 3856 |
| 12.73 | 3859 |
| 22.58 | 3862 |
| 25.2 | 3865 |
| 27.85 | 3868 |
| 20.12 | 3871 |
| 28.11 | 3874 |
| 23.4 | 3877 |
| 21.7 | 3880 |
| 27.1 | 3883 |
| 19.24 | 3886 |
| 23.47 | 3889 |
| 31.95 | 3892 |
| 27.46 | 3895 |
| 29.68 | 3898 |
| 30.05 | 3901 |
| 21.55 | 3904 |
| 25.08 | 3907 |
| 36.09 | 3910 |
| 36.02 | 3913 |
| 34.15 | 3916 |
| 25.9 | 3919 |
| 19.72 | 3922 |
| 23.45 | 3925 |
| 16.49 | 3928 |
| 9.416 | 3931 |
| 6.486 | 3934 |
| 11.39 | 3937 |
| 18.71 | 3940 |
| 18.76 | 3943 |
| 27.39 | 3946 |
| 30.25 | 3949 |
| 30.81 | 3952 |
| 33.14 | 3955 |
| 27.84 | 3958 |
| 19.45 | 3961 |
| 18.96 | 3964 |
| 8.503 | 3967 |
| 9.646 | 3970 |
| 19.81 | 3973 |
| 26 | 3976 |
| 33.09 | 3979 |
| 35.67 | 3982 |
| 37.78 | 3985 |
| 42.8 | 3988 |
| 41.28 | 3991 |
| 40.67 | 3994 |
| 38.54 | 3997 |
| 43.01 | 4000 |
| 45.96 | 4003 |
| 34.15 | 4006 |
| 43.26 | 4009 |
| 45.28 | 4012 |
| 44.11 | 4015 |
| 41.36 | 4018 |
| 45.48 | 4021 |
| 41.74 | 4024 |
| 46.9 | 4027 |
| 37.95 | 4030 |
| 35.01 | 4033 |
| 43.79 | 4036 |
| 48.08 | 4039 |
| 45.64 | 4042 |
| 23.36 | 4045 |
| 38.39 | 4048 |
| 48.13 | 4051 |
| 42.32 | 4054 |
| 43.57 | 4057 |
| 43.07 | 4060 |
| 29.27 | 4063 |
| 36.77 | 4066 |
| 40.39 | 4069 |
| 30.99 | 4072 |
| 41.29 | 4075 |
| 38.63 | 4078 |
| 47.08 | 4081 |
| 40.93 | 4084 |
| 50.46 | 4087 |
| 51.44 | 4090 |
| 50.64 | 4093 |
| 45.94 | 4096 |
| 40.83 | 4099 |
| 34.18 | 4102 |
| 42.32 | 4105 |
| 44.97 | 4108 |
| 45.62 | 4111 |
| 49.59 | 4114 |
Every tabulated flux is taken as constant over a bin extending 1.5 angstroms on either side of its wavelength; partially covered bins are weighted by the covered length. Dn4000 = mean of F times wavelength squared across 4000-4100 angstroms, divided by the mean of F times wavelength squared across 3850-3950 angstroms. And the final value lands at 1.92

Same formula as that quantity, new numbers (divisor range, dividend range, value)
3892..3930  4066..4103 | 1.72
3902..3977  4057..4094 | 2.01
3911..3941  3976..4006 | 1.97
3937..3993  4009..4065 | 1.62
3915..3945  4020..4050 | 2.34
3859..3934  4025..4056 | 1.79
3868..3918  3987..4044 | 1.65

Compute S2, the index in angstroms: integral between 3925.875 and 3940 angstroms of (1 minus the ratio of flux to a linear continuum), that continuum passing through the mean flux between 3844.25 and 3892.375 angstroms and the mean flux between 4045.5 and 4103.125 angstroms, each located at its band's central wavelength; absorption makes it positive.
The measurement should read 8.16 angstroms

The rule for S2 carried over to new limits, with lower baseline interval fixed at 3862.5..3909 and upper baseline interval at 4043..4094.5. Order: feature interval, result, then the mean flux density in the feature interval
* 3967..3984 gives 4.86 angstroms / 23.8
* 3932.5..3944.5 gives 6.48 angstroms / 13.8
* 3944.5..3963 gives 1.98 angstroms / 27.9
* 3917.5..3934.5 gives 6.65 angstroms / 17.5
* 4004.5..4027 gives -3.66 angstroms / 42.5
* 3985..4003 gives -3.46 angstroms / 41.4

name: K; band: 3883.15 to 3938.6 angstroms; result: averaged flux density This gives 23.8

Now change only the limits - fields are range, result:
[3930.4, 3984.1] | 21.8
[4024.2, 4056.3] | 41.1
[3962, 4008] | 31.7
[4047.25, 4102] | 42.1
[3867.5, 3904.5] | 25.6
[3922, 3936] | 14.5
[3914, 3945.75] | 19.1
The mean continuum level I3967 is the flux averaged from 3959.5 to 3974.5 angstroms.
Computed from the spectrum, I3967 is 15.3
